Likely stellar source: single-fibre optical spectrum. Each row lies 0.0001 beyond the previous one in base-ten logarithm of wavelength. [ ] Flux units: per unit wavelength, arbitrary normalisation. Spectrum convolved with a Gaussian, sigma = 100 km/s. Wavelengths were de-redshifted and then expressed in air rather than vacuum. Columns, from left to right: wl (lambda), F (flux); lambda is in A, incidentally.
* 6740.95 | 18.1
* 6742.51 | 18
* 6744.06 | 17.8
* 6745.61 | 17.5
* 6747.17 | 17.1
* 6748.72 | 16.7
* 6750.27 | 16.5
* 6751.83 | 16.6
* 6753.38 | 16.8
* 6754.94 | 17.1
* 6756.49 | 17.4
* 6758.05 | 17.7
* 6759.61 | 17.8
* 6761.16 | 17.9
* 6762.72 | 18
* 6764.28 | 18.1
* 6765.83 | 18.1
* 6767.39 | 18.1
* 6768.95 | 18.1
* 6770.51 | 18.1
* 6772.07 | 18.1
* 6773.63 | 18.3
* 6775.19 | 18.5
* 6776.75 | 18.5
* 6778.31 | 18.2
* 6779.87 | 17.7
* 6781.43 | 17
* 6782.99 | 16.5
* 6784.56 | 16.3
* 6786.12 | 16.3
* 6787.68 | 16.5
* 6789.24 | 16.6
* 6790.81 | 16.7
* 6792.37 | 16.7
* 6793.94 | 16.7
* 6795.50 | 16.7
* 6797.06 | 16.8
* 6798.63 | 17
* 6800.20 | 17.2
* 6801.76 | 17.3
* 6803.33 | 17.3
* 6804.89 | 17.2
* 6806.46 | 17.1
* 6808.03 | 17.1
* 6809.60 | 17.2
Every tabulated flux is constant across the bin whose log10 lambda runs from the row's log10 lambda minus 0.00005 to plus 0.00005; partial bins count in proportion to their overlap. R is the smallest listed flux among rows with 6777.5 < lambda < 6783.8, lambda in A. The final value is 16.5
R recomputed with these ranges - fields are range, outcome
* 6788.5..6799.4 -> 16.6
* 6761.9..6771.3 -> 18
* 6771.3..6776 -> 18.1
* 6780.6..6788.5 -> 16.3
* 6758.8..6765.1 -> 17.8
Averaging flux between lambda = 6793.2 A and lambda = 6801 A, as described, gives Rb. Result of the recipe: 16.9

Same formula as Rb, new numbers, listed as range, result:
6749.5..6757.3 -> 16.9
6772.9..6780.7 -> 18.2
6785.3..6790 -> 16.5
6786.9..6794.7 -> 16.6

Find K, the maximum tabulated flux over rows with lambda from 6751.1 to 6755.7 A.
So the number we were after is 17.1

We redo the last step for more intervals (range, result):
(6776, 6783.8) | 18.5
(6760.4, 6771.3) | 18.1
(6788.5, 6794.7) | 16.7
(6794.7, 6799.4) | 17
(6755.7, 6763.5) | 18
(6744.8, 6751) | 17.5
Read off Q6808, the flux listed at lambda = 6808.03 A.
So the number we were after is 17.1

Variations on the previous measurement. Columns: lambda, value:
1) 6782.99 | 16.5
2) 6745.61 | 17.5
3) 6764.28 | 18.1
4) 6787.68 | 16.5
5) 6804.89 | 17.2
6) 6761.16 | 17.9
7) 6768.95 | 18.1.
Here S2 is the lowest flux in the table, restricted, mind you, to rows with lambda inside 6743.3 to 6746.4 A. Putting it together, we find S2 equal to 17.5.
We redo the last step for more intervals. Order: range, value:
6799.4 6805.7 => 17.2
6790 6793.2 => 16.7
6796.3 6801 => 16.8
